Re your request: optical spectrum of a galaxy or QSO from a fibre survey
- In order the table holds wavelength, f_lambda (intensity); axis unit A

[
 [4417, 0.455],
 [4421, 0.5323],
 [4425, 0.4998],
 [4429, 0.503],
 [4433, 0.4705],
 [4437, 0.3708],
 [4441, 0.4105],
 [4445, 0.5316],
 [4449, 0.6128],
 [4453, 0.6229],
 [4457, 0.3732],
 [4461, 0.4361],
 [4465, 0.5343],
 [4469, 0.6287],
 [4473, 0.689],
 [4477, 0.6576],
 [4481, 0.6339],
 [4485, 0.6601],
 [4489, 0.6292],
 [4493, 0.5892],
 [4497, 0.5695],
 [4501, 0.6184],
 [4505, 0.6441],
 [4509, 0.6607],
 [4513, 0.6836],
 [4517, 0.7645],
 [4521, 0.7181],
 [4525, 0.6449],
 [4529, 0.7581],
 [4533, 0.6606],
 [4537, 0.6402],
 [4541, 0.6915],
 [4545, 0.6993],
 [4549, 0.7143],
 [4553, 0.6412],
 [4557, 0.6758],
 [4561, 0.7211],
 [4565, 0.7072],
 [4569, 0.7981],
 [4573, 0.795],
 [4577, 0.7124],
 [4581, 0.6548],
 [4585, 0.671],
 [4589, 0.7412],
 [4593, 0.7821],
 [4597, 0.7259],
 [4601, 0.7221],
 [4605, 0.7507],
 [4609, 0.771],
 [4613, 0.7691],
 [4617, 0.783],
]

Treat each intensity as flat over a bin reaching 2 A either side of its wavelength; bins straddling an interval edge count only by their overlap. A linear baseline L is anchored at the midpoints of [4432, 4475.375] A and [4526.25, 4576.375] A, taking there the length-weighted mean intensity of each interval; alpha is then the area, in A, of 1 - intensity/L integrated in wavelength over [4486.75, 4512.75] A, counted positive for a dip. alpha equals -0.6 A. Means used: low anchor 0.519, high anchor 0.708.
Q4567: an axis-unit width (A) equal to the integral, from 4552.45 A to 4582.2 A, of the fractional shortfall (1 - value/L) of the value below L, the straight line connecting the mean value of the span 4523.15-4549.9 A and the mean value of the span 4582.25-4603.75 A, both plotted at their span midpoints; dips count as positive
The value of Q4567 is -0.4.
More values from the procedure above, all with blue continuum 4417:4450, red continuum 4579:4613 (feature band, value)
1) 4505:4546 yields -4.36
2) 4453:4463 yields 1.40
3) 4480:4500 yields -1.60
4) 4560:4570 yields -0.81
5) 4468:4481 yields -2.61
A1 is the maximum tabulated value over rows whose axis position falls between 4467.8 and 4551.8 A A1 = 0.7645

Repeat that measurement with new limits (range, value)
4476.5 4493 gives 0.6601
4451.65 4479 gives 0.689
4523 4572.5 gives 0.7981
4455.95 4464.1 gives 0.4361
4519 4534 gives 0.7581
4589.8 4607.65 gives 0.7821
